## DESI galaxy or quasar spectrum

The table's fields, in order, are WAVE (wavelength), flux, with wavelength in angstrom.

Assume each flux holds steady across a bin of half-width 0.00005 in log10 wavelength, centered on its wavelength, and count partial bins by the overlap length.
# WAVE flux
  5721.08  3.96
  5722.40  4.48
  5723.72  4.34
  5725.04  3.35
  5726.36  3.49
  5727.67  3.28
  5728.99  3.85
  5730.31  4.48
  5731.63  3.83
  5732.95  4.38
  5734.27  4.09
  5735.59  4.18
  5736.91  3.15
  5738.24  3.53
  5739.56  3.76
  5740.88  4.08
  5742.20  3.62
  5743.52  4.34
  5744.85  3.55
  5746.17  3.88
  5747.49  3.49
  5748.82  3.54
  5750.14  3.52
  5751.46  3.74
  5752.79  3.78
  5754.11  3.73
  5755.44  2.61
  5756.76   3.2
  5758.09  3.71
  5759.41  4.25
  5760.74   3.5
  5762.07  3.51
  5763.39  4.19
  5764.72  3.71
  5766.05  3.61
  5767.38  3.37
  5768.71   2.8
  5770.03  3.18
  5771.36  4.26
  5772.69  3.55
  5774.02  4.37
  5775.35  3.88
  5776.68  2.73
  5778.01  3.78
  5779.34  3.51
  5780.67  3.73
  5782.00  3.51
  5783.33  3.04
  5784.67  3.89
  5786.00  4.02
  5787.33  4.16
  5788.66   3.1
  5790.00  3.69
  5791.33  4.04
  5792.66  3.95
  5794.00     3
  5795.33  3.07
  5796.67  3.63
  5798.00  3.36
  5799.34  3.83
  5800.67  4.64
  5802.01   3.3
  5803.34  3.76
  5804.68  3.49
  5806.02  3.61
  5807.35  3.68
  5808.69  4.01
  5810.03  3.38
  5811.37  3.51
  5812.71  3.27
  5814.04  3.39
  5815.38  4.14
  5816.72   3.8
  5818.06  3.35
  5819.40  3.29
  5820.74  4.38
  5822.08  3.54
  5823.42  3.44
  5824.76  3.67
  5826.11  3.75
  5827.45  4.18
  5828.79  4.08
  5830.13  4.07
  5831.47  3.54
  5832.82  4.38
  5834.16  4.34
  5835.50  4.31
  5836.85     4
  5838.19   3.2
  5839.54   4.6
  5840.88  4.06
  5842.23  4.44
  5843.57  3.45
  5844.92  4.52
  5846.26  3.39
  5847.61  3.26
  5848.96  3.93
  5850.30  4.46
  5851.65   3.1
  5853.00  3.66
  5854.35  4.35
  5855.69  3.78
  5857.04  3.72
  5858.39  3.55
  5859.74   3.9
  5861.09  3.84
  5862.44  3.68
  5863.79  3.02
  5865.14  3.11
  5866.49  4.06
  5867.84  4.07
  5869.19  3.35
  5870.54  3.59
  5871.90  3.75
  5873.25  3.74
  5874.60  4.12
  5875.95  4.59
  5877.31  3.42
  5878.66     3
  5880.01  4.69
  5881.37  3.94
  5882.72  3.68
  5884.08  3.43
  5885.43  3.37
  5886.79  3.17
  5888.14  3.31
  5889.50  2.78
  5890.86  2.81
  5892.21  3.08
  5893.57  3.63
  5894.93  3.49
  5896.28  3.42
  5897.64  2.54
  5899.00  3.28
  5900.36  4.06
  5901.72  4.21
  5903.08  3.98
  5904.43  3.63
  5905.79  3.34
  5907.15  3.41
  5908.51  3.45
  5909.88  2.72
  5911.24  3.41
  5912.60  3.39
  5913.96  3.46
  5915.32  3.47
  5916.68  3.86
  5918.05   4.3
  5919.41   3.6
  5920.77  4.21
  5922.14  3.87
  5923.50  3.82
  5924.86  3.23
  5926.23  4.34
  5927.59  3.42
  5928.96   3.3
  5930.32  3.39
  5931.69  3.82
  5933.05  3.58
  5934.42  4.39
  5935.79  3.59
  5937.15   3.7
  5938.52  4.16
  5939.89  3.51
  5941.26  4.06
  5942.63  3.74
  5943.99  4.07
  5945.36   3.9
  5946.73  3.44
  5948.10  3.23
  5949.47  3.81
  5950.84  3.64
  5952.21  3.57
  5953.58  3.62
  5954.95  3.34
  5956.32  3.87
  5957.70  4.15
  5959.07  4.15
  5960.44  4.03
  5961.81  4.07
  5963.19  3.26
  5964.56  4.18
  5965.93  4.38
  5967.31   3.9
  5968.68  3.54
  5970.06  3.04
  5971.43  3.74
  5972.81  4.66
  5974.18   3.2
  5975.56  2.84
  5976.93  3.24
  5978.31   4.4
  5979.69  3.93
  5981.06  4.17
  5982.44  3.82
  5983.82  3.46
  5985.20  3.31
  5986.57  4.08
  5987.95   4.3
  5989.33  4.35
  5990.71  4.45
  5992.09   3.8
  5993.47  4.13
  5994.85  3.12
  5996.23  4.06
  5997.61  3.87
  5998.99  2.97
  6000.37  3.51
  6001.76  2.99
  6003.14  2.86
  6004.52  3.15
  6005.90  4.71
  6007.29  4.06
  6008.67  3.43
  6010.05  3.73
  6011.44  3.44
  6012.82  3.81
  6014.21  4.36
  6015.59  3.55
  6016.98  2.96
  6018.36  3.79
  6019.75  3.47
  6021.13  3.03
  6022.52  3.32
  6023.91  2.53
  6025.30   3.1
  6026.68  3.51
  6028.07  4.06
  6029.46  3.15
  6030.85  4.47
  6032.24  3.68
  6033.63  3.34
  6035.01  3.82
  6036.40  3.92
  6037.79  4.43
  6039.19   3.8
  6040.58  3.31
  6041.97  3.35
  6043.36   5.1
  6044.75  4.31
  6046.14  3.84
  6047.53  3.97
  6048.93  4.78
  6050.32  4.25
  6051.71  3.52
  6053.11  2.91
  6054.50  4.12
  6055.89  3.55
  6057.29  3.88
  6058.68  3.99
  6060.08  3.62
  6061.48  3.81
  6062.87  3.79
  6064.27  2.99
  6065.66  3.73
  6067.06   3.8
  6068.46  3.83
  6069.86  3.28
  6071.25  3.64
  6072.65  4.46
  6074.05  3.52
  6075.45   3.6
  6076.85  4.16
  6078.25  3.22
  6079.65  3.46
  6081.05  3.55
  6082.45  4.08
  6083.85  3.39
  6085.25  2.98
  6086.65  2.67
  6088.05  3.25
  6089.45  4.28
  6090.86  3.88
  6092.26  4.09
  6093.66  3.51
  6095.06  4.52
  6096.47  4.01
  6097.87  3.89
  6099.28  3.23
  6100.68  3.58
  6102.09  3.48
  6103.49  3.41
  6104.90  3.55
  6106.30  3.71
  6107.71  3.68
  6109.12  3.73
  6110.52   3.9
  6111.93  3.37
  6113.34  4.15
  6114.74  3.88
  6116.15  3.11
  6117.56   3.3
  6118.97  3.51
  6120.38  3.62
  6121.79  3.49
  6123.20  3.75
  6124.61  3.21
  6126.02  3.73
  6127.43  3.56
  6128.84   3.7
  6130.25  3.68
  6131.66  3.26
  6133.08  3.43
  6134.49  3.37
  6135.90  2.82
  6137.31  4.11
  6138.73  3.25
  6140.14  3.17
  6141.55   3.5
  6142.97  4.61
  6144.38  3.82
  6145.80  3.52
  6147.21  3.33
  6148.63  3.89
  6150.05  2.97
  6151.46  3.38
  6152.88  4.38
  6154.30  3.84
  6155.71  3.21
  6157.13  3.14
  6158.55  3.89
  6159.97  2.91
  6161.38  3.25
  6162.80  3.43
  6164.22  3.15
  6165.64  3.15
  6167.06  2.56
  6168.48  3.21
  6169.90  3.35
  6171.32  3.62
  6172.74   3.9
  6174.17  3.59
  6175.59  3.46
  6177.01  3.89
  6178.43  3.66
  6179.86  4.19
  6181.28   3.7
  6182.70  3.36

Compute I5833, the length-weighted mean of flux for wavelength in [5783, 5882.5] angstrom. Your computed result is 3.76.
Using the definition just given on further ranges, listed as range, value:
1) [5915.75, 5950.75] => 3.77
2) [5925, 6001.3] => 3.77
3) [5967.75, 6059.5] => 3.72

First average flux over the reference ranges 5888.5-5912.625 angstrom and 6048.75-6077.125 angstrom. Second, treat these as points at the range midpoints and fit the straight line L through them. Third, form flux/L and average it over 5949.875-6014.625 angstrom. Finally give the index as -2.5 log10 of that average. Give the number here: -0.06 mag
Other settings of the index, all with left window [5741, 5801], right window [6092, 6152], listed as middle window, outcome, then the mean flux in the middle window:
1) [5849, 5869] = -0.03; 3.73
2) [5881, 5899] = 0.11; 3.27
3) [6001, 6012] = 0.02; 3.55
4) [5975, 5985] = -0.02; 3.69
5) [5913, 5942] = -0.04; 3.76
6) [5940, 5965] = -0.05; 3.77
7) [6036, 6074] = -0.07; 3.84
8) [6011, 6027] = 0.06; 3.4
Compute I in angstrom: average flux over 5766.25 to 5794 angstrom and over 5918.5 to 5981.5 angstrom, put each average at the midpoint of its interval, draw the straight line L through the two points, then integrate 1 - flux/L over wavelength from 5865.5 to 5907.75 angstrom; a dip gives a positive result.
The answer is 1.5 angstrom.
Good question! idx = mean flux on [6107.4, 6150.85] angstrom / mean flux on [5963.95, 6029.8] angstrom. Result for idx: 0.97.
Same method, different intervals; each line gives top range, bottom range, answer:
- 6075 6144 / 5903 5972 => 0.97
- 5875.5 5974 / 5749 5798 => 1.02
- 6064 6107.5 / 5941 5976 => 0.97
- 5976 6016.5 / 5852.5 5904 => 1.04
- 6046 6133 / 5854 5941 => 1.01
